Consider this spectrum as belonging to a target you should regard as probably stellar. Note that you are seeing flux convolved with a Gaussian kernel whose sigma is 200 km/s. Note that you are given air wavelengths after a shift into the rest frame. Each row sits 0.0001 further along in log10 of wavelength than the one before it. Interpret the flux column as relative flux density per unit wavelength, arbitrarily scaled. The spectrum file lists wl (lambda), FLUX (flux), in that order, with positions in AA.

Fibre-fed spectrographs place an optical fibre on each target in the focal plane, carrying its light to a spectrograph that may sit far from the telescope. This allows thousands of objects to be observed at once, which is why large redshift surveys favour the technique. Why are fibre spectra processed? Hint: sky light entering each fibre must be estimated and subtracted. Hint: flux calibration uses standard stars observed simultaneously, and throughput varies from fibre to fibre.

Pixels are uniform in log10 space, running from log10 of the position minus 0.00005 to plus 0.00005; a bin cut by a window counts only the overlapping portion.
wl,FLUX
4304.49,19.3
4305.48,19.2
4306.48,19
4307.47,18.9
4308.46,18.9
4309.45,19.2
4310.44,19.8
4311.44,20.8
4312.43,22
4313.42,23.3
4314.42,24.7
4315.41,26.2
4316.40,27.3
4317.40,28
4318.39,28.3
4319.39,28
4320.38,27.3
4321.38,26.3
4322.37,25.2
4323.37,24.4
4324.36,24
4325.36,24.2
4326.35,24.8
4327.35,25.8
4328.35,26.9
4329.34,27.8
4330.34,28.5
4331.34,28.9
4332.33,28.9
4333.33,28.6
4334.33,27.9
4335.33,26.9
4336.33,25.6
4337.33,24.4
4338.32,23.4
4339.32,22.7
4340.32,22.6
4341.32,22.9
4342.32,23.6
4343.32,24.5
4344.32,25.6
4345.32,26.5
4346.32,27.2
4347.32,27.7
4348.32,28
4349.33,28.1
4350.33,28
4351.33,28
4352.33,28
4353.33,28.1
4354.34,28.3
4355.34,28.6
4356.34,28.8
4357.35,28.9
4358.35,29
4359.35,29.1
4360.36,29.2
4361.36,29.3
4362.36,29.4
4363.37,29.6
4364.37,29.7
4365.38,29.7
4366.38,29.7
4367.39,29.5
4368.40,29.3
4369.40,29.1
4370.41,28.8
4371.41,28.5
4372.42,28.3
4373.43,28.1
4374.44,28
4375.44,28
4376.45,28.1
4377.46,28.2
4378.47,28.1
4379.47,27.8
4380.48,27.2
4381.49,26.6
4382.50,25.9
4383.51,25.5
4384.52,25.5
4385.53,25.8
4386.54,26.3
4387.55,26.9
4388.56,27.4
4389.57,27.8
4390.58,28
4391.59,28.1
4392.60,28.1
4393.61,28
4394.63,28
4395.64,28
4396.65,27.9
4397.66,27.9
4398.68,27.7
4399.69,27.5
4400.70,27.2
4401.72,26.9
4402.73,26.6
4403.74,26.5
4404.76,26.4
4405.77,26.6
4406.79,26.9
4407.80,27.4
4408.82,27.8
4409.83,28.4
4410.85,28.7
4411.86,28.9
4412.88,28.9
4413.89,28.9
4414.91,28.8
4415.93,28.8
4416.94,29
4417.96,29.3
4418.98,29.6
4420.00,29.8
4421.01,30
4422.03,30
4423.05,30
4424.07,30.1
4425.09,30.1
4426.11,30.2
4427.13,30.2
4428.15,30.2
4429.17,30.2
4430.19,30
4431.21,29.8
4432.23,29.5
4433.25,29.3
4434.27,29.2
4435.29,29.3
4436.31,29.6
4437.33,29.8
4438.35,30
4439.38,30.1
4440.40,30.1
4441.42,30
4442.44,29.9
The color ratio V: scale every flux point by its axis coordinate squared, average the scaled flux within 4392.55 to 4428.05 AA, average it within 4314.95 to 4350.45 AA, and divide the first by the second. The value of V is 1.1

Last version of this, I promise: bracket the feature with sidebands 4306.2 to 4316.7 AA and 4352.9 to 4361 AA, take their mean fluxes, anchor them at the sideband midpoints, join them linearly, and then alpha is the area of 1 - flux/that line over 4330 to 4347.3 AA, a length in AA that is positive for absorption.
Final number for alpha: 0.05 AA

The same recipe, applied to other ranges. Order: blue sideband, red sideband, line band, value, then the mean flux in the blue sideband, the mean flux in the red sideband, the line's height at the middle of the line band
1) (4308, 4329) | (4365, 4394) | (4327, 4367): -2.0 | 24.6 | 27.8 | 26.1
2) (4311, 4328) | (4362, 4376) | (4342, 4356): 0.1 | 25.4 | 29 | 27.5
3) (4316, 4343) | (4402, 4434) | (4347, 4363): -1.0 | 26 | 28.9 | 26.9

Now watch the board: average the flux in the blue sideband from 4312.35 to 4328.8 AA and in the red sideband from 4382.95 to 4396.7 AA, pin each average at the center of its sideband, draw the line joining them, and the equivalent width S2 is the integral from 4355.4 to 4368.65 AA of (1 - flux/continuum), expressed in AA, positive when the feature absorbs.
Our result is -1.3 AA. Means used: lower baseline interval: 25.8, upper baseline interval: 27.2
